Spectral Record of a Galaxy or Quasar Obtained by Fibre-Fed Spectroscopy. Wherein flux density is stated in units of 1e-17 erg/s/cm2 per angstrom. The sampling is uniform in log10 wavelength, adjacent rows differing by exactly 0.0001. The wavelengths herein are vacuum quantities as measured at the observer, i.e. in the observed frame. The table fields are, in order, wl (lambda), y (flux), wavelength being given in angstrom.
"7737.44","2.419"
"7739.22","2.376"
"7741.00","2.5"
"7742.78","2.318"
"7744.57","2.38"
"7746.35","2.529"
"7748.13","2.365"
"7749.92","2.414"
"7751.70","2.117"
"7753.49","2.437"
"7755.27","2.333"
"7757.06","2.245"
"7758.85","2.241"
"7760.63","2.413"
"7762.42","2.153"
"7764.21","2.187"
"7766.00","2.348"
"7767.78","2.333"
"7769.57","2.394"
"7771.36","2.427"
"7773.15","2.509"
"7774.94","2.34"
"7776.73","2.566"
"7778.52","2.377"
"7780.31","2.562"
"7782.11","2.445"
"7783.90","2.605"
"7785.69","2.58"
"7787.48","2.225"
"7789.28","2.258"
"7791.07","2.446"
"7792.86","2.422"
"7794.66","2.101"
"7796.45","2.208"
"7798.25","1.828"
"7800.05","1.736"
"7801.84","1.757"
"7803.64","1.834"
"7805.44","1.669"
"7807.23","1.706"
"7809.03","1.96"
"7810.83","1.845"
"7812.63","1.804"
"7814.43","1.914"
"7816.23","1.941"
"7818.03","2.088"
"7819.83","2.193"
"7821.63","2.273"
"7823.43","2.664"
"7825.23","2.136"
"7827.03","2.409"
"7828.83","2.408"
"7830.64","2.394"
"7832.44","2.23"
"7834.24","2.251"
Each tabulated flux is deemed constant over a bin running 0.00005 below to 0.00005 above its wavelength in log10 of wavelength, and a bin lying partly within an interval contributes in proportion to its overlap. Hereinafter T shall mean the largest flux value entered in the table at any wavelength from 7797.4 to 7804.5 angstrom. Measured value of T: 1.834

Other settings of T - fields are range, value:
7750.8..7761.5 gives 2.437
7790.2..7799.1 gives 2.446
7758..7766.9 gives 2.413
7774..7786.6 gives 2.605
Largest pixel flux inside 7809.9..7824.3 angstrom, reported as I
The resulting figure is 2.664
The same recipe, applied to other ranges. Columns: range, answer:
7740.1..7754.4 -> 2.529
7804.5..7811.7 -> 1.96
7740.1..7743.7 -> 2.5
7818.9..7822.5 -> 2.273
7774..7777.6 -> 2.566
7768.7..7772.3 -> 2.427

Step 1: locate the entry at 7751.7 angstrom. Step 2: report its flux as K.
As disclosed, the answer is 2.117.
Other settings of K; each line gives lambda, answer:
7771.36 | 2.427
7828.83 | 2.408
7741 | 2.5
